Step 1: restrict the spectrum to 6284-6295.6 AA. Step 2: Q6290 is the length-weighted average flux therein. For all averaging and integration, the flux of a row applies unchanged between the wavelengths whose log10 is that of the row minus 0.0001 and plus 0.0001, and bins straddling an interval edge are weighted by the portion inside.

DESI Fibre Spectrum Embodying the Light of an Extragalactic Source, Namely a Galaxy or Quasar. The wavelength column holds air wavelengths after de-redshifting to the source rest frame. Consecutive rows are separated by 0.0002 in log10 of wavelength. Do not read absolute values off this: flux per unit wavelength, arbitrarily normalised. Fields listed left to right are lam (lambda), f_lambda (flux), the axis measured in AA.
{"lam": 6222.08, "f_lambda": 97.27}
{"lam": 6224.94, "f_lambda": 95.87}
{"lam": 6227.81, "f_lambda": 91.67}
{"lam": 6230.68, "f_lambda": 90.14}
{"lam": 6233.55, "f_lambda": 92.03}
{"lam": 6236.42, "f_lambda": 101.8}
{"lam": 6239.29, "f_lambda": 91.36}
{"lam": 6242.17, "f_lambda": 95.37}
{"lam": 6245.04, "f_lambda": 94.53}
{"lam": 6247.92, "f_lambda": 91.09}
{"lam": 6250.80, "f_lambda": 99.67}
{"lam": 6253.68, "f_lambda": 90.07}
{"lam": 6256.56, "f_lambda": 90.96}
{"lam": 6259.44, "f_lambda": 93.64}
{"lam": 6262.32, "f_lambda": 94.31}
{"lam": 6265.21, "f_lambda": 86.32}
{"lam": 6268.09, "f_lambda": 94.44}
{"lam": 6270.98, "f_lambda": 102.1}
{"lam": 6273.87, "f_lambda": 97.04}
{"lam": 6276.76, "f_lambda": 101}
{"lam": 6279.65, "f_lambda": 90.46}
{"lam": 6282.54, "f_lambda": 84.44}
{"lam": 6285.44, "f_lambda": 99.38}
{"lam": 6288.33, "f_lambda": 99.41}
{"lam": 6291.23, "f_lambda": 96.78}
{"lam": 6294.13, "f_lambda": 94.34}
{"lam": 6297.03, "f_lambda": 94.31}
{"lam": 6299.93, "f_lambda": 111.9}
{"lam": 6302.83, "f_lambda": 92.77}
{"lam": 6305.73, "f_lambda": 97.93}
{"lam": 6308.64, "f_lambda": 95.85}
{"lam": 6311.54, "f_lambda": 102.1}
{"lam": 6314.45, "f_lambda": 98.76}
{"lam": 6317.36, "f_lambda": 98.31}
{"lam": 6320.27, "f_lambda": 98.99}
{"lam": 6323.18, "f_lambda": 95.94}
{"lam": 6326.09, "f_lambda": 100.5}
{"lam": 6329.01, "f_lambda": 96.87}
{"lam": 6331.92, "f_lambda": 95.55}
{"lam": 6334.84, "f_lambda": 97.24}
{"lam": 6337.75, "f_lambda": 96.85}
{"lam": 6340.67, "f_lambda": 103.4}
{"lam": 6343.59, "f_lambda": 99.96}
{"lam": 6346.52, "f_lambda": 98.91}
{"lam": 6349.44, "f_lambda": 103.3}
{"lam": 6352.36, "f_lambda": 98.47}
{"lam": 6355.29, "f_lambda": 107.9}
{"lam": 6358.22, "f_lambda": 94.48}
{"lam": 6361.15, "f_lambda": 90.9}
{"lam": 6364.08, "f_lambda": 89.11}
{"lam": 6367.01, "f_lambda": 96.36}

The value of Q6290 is 97.5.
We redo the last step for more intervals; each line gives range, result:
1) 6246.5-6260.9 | 93.1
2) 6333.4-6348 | 99.3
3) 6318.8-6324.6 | 97.5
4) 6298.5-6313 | 100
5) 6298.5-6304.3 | 102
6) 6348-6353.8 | 101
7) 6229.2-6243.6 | 94.1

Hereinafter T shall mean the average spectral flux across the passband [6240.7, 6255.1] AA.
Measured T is 94.1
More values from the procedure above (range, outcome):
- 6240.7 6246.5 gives 94.9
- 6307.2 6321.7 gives 98.8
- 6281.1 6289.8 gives 94.4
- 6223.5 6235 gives 92.5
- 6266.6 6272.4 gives 98.2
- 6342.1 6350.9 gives 101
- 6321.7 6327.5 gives 98.3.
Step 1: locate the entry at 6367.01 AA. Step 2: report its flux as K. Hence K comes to 96.36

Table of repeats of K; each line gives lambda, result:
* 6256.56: 90.96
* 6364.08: 89.11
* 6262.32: 94.31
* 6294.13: 94.34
